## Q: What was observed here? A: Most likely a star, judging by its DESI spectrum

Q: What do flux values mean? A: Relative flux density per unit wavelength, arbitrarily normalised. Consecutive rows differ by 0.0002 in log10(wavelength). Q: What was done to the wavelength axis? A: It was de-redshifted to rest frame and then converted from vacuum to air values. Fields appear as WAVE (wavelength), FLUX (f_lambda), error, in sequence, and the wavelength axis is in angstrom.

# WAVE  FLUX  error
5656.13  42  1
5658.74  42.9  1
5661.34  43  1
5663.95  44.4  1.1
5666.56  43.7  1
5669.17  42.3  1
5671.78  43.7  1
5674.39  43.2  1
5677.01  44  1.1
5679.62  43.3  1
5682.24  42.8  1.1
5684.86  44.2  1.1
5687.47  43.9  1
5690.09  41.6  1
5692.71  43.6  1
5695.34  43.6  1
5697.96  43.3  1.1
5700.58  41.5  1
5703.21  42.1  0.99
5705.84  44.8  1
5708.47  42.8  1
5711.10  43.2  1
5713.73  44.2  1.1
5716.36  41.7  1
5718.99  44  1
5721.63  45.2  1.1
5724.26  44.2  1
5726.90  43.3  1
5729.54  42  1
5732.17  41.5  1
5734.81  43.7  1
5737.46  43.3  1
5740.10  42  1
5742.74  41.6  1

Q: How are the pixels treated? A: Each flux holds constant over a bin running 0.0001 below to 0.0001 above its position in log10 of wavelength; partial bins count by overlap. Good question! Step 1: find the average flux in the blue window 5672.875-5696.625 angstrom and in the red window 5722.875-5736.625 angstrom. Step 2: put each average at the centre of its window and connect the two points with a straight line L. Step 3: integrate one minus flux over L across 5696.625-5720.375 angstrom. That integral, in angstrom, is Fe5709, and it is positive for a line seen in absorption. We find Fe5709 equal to 0.0 angstrom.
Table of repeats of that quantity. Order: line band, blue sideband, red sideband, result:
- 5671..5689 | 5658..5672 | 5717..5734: -0.1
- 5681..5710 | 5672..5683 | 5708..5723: 0.2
